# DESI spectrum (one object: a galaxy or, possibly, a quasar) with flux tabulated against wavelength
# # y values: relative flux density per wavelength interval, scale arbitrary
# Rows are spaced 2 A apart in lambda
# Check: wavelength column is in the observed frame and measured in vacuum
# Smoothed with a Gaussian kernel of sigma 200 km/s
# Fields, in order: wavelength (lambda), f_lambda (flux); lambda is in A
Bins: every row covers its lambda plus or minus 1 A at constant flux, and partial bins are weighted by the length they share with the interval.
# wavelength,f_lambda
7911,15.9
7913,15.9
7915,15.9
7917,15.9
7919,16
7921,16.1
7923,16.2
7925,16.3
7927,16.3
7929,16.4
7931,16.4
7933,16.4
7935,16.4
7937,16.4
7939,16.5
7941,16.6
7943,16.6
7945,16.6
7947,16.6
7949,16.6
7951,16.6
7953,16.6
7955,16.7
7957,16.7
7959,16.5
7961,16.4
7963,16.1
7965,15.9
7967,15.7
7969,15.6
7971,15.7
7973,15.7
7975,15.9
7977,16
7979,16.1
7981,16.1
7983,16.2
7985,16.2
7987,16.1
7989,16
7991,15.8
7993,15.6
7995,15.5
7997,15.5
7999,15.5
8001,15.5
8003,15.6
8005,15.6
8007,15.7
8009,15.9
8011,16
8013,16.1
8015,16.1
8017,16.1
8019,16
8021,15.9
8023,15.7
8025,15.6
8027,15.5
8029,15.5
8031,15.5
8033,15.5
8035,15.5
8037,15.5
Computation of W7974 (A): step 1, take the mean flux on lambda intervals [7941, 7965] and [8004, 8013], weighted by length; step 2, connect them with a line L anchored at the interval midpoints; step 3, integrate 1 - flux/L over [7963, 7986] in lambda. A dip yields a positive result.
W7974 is 0.5 A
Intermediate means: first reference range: 16.5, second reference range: 15.8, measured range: 15.9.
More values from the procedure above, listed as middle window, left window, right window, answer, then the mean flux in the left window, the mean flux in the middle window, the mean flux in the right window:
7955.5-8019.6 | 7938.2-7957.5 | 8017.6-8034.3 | 0.8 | 16.6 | 15.9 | 15.7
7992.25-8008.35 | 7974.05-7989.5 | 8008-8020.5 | 0.5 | 16.1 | 15.6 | 16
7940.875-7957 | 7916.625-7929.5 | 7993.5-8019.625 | -0.6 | 16.2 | 16.6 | 15.8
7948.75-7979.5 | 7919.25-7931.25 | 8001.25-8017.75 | -0.2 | 16.3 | 16.2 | 15.9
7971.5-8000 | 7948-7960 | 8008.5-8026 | 0.7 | 16.6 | 15.9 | 15.9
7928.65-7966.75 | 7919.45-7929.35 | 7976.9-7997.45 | -0.8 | 16.2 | 16.5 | 15.9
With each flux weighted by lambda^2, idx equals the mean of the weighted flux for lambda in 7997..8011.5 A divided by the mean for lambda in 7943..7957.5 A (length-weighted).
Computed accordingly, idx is 1.0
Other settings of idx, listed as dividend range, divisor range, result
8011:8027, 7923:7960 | 0.98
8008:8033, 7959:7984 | 1.00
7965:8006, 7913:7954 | 0.98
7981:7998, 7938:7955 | 0.97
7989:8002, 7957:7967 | 0.97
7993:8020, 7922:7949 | 0.98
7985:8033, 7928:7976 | 0.98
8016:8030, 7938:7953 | 0.97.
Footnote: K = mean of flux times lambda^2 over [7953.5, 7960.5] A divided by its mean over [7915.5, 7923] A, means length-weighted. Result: 1.05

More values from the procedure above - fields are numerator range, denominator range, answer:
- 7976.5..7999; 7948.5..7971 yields 0.98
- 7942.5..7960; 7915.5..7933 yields 1.03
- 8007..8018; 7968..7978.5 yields 1.02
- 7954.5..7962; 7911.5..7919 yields 1.05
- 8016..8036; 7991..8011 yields 1.01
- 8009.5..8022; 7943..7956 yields 0.98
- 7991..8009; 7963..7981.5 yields 0.99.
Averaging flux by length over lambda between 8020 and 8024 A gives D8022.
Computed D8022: 15.8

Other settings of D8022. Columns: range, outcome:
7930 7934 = 16.4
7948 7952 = 16.6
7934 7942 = 16.5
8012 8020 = 16.1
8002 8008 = 15.6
